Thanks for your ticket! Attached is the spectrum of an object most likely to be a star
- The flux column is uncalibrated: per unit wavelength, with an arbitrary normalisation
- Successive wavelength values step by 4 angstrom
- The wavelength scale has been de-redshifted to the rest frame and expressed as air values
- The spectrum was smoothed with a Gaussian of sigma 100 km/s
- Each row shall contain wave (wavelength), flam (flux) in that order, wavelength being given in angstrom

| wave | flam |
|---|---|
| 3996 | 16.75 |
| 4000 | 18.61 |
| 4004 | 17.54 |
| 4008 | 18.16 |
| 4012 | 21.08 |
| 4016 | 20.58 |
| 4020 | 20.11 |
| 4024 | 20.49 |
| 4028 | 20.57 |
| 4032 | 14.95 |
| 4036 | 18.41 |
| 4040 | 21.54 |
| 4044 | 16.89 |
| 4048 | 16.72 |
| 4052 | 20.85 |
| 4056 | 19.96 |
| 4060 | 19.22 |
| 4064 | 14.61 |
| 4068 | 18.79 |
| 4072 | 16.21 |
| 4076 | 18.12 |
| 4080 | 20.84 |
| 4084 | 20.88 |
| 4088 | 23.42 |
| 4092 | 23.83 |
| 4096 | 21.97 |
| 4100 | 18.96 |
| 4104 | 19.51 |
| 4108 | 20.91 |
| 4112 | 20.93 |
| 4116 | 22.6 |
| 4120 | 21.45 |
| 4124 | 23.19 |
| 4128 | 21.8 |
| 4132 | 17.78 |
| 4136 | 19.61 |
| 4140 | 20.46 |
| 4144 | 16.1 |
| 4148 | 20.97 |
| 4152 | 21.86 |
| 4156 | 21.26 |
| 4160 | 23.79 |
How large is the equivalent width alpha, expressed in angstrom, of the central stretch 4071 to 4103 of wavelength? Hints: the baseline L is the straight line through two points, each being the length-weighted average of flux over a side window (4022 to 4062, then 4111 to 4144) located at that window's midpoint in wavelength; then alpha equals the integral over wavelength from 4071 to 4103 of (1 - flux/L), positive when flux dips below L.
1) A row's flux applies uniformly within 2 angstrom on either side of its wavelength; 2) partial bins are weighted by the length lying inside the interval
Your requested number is -1.2 angstrom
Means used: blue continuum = 19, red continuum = 20.7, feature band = 20.6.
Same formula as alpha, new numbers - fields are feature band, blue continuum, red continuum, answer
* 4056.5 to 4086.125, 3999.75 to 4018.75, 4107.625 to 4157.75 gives 2.2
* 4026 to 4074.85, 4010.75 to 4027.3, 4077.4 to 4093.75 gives 7.0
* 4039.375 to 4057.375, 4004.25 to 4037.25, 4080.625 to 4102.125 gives 1.1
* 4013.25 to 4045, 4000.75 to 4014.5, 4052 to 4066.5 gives -1.0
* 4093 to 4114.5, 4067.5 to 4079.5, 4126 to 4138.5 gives -2.0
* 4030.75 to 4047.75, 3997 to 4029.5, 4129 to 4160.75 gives 1.5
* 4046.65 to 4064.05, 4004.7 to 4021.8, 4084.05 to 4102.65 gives 1.8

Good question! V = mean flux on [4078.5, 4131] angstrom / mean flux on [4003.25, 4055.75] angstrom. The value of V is 1.12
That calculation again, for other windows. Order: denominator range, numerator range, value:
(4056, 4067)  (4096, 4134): 1.18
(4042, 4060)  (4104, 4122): 1.14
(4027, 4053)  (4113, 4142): 1.14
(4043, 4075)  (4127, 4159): 1.12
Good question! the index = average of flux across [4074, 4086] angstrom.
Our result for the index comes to 19.9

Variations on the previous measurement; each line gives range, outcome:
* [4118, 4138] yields 20.8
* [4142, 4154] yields 19.6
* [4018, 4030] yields 20.4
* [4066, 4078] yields 17.7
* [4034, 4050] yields 18.4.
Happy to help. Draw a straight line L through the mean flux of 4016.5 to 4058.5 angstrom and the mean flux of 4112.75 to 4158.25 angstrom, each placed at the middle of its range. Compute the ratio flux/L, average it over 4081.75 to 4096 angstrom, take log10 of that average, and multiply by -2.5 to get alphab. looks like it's -0.14 mag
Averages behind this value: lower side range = 19.1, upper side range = 20.7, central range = 22.6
